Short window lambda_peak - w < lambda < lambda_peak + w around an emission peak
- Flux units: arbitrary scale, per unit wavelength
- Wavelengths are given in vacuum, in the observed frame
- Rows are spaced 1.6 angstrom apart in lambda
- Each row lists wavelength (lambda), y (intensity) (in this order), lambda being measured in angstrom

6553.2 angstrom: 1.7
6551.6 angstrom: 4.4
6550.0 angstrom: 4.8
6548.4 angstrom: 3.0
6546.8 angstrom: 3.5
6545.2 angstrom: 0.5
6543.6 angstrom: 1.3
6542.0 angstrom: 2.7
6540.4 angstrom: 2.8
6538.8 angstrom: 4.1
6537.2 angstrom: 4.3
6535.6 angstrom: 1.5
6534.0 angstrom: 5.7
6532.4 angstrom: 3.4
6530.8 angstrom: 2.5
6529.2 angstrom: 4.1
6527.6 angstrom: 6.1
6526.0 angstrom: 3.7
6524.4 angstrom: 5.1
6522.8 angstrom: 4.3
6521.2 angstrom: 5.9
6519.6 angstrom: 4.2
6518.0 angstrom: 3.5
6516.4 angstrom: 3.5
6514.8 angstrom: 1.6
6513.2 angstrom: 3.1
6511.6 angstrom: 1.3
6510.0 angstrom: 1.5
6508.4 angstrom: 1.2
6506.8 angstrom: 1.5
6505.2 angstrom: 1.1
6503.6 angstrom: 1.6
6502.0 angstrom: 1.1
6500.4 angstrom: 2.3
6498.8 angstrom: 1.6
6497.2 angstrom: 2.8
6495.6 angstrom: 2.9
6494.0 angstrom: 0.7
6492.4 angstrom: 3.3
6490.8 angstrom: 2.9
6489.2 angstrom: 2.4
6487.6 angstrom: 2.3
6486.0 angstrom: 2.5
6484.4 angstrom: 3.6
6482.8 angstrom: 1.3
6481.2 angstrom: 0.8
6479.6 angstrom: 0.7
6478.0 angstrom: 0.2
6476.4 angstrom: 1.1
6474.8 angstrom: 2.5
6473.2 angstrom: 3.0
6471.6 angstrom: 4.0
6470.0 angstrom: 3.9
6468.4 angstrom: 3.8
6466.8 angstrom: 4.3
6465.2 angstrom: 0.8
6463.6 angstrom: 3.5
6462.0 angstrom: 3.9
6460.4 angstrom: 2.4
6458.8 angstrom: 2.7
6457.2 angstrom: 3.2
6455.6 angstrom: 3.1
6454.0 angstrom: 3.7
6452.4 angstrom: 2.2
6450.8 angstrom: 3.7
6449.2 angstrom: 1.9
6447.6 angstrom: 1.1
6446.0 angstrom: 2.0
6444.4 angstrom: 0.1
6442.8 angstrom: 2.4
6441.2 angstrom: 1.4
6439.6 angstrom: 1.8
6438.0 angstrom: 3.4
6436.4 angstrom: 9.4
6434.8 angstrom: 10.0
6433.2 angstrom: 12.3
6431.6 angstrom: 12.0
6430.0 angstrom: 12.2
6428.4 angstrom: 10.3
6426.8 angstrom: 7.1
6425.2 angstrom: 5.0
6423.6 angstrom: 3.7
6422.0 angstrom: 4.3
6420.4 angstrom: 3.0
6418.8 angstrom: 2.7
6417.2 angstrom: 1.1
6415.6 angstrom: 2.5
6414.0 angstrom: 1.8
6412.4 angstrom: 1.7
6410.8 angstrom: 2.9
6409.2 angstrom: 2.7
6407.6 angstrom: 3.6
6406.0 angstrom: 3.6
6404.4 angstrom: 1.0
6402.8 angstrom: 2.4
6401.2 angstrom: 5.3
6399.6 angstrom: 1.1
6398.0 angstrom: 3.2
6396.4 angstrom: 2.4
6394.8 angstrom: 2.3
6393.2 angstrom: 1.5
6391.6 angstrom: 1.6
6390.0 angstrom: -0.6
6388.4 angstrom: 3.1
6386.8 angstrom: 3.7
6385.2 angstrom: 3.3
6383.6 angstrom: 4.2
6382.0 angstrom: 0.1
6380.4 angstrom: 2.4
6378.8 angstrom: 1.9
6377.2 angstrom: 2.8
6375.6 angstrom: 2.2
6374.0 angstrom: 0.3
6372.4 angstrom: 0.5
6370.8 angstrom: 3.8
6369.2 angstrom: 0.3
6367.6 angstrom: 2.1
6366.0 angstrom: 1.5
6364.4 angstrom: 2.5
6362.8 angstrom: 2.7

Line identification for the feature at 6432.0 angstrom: [O II]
